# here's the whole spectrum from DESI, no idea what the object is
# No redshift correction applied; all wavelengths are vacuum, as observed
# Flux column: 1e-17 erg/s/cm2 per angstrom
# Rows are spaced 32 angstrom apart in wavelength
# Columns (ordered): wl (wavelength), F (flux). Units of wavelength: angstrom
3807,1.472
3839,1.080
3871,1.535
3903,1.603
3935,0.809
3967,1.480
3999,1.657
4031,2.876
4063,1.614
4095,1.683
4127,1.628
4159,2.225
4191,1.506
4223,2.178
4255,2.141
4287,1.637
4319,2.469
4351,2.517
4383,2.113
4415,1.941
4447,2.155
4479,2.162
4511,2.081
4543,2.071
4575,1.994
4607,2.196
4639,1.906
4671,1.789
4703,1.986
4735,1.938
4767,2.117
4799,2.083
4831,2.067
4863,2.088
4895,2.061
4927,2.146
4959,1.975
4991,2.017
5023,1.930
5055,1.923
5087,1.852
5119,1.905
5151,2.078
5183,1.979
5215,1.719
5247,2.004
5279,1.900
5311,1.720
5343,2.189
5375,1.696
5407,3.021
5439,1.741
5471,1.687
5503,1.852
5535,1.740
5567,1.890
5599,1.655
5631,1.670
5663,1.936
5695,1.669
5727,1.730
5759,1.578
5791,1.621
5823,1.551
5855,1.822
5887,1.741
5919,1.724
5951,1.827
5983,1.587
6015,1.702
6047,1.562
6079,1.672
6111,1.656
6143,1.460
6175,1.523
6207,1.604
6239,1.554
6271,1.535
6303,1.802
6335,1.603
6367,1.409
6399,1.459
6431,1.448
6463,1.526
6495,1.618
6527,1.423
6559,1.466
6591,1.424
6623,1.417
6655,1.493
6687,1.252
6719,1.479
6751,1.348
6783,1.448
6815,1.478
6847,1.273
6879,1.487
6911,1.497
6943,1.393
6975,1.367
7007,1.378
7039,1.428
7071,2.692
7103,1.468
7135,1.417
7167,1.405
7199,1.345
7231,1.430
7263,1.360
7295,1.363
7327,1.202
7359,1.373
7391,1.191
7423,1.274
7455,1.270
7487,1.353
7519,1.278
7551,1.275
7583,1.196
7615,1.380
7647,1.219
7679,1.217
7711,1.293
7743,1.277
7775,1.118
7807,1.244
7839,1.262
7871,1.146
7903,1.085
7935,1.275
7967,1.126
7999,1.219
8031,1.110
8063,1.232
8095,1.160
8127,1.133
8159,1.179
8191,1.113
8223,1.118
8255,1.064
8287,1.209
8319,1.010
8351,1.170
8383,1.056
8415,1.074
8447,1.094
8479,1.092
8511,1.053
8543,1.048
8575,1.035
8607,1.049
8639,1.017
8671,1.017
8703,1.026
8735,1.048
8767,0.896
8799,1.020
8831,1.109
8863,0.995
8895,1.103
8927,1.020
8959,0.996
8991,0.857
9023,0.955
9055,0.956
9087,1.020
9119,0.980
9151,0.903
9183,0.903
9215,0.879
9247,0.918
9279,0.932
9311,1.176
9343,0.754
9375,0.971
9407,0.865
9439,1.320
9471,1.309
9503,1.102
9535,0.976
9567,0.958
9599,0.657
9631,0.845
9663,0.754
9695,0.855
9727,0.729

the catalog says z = 0.078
